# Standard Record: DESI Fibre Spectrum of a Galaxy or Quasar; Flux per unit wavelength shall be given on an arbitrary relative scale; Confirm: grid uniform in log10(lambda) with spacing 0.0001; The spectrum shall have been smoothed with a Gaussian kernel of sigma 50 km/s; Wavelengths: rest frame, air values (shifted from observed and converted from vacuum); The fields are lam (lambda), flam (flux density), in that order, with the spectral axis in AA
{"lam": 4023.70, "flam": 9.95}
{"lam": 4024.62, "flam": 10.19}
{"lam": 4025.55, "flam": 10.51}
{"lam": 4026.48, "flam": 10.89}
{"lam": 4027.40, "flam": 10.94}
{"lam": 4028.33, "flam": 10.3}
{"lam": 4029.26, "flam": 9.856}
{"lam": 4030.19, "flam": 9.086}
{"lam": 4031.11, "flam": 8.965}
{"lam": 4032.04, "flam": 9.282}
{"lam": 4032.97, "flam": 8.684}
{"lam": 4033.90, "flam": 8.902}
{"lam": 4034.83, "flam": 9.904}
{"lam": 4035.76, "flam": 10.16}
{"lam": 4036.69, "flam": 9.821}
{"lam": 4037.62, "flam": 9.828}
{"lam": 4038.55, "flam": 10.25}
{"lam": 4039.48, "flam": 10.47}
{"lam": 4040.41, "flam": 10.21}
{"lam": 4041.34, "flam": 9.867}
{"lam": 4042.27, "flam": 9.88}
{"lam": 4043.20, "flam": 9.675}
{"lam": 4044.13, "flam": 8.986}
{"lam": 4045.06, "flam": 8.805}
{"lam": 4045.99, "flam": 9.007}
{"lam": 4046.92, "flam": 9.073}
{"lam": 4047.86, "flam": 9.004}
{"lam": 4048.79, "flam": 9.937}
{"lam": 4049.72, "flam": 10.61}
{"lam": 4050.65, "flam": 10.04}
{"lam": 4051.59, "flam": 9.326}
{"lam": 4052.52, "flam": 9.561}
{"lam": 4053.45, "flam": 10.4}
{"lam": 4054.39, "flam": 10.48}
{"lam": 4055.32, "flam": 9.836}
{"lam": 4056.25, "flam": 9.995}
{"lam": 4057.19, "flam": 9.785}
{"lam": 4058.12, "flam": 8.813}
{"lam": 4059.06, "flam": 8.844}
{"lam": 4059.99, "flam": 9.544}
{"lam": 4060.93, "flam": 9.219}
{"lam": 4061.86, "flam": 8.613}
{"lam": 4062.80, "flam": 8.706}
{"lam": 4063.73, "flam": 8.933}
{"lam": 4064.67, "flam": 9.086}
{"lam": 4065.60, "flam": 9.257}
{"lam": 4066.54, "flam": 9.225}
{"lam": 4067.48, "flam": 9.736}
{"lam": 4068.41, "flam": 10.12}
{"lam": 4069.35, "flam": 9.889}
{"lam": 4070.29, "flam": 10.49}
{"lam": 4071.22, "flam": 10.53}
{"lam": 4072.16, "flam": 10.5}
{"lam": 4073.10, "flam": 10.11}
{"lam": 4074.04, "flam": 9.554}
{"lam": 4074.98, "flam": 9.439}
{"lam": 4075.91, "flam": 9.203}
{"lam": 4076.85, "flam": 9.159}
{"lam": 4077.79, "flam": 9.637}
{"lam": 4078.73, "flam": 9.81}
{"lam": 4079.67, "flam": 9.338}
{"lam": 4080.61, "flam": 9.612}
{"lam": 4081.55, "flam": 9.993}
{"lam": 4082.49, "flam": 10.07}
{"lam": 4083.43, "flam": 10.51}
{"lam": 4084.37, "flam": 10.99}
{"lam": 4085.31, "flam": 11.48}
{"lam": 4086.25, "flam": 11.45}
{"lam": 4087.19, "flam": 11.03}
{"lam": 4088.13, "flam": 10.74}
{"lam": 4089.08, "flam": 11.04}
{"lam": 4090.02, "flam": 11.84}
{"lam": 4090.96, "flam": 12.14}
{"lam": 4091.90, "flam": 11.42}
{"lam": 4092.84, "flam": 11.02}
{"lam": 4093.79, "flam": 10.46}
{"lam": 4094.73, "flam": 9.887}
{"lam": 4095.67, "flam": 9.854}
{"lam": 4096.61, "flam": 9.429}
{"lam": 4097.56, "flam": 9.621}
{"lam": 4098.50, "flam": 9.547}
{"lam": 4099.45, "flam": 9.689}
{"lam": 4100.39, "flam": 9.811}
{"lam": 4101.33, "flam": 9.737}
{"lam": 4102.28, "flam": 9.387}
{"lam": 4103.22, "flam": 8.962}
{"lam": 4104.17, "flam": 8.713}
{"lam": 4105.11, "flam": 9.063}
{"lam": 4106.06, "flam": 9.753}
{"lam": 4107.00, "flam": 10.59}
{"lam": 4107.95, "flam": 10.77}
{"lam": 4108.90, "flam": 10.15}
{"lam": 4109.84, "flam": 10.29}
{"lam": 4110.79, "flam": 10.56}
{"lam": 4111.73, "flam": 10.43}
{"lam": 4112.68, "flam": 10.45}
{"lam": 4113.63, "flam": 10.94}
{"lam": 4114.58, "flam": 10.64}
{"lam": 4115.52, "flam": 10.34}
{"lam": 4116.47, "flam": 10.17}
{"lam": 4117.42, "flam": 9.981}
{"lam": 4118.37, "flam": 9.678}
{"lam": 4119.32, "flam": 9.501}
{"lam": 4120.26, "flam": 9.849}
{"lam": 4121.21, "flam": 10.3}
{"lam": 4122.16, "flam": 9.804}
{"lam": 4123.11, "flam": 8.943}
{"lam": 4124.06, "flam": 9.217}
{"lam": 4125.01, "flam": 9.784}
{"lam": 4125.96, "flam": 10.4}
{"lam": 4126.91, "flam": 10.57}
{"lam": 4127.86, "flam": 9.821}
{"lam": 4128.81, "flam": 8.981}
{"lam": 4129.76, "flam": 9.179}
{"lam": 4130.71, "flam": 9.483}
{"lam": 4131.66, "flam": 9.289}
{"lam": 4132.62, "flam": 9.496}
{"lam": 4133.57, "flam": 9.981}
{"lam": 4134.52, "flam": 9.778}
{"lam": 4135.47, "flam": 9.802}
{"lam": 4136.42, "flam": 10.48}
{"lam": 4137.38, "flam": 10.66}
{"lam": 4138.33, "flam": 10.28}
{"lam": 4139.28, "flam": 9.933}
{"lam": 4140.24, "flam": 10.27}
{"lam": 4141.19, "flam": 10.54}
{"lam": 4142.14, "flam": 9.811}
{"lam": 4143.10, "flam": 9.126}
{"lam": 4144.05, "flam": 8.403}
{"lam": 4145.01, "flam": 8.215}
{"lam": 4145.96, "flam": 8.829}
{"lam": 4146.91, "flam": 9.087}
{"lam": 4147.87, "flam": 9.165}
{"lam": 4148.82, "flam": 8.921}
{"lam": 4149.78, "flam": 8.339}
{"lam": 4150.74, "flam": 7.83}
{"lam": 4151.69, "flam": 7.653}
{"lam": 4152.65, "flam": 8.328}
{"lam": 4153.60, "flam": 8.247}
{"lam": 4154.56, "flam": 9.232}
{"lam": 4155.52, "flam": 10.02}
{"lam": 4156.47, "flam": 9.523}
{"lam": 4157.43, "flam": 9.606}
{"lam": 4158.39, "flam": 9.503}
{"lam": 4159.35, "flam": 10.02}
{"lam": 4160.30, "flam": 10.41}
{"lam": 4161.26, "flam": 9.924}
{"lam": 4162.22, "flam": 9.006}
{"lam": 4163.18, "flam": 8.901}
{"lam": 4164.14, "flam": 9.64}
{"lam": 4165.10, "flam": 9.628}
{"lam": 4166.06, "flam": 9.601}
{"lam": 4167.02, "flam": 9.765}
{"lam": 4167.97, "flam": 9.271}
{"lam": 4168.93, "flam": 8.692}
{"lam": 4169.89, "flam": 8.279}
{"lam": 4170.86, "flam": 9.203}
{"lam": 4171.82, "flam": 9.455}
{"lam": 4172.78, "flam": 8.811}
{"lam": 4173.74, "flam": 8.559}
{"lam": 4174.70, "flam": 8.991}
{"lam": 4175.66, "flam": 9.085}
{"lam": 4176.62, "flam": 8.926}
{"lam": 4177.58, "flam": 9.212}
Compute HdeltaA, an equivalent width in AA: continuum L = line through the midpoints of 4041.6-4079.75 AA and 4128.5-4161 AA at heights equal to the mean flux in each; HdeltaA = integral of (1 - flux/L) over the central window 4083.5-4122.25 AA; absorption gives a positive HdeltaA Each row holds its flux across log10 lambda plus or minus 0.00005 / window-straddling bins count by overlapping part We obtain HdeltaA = -3.3 AA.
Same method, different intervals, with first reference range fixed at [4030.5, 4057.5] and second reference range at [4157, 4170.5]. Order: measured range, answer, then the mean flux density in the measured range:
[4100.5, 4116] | -0.8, 10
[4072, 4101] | -2.0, 10.3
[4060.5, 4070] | 0.3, 9.3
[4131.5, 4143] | -0.6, 10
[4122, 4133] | -0.1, 9.57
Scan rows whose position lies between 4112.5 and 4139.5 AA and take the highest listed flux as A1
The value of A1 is 10.94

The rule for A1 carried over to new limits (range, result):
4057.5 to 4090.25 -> 11.84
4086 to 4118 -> 12.14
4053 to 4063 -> 10.48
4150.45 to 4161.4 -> 10.41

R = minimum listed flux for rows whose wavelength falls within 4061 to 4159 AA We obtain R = 7.653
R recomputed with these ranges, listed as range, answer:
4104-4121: 8.713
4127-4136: 8.981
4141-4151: 7.83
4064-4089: 9.086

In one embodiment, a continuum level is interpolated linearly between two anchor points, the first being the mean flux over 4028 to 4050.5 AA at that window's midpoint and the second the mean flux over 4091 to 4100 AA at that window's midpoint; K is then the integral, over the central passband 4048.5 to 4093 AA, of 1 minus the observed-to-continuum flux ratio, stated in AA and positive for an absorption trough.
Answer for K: -0.33 AA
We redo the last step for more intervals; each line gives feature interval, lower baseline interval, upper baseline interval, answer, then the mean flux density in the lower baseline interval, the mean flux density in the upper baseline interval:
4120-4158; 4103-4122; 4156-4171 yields 1.2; 10.1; 9.43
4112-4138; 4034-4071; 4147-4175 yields -1.8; 9.63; 9.12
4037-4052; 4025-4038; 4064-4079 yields 0.1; 9.79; 9.72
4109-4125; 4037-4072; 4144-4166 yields -1.3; 9.63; 9.08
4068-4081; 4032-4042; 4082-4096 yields 1.0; 9.78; 10.9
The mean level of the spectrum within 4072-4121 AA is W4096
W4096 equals 10.2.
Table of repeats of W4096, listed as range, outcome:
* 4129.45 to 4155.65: 9.29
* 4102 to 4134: 9.87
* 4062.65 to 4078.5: 9.65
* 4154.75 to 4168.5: 9.62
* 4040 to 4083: 9.61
